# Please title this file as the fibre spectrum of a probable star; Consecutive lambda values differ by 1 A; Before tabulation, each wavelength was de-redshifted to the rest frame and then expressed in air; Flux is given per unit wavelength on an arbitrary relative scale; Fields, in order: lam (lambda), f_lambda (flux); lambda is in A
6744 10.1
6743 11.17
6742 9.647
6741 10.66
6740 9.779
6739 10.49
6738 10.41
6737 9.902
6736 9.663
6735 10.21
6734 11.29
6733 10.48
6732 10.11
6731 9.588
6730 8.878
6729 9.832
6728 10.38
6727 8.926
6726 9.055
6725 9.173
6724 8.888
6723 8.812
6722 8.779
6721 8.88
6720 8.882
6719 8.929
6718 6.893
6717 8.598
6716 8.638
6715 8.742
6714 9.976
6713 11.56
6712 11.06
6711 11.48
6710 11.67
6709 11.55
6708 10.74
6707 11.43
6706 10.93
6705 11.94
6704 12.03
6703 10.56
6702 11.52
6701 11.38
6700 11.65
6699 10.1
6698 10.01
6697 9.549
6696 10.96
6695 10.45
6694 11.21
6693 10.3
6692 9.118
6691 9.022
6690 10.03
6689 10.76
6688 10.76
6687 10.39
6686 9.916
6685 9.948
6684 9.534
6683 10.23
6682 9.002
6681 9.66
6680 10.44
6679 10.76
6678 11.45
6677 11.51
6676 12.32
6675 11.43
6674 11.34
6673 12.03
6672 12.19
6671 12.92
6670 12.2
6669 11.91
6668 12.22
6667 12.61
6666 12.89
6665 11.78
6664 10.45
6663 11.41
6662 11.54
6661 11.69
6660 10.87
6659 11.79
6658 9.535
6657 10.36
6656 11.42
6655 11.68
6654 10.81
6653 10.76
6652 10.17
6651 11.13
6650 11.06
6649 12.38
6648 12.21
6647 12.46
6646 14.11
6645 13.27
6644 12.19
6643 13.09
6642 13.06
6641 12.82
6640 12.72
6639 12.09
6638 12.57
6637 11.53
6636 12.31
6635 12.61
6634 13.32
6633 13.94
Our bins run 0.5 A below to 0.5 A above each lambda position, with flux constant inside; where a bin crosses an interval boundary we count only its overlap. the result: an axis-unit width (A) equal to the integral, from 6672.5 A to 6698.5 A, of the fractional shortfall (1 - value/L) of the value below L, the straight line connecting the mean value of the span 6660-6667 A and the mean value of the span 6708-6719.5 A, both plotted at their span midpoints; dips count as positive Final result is 1.1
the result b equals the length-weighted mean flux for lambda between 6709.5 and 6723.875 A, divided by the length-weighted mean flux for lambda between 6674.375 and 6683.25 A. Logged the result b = 0.88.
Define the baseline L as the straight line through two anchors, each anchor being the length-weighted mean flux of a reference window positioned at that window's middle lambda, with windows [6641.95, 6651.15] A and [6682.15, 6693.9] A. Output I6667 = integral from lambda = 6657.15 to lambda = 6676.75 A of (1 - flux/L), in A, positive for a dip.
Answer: -0.79 A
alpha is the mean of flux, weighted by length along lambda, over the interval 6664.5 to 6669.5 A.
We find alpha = 12.3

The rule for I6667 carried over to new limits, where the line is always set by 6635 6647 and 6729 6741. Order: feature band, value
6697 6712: -0.3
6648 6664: 1.5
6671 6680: 0.1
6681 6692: 1.5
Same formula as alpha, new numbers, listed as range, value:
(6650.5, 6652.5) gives 10.7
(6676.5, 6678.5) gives 11.5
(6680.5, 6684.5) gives 9.61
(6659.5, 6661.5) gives 11.3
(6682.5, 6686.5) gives 9.91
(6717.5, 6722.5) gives 8.47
